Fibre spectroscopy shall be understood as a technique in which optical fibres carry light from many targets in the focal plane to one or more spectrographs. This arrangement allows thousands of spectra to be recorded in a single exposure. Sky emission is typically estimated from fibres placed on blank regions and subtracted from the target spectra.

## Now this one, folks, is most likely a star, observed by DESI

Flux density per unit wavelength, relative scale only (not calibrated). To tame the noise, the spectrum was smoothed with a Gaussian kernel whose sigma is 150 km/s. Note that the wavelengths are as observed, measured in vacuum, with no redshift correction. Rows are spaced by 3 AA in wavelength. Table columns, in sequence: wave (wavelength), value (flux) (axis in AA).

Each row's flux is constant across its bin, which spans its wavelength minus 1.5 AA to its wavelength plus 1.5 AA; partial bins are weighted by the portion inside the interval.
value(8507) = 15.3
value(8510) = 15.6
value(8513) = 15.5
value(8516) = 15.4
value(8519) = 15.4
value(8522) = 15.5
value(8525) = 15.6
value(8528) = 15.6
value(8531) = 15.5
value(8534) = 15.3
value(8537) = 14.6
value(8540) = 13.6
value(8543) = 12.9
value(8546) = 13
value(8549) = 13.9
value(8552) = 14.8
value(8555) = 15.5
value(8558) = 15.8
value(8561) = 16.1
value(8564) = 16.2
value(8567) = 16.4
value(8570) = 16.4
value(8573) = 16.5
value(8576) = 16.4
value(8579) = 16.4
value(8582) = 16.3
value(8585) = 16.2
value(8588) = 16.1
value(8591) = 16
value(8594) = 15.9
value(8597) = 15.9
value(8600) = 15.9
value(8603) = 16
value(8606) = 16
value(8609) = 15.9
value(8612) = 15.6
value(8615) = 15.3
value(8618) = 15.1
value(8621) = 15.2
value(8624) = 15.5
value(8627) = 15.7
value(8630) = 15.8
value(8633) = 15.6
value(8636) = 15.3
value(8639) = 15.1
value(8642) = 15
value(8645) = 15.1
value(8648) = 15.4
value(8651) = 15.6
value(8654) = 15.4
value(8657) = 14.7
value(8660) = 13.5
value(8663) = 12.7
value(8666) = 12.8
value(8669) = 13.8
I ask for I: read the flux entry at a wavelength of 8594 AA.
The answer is 15.9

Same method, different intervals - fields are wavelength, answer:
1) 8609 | 15.9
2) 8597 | 15.9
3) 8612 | 15.6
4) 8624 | 15.5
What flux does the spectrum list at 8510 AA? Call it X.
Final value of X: 15.6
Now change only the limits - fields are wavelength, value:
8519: 15.4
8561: 16.1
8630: 15.8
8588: 16.1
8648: 15.4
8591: 16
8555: 15.5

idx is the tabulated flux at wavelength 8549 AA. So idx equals 13.9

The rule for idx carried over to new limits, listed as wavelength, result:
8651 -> 15.6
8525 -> 15.6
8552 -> 14.8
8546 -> 13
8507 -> 15.3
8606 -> 16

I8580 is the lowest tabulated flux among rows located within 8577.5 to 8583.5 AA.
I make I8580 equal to 16.3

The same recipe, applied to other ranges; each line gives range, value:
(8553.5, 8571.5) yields 15.5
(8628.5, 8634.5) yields 15.6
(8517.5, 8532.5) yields 15.4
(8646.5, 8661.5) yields 13.5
